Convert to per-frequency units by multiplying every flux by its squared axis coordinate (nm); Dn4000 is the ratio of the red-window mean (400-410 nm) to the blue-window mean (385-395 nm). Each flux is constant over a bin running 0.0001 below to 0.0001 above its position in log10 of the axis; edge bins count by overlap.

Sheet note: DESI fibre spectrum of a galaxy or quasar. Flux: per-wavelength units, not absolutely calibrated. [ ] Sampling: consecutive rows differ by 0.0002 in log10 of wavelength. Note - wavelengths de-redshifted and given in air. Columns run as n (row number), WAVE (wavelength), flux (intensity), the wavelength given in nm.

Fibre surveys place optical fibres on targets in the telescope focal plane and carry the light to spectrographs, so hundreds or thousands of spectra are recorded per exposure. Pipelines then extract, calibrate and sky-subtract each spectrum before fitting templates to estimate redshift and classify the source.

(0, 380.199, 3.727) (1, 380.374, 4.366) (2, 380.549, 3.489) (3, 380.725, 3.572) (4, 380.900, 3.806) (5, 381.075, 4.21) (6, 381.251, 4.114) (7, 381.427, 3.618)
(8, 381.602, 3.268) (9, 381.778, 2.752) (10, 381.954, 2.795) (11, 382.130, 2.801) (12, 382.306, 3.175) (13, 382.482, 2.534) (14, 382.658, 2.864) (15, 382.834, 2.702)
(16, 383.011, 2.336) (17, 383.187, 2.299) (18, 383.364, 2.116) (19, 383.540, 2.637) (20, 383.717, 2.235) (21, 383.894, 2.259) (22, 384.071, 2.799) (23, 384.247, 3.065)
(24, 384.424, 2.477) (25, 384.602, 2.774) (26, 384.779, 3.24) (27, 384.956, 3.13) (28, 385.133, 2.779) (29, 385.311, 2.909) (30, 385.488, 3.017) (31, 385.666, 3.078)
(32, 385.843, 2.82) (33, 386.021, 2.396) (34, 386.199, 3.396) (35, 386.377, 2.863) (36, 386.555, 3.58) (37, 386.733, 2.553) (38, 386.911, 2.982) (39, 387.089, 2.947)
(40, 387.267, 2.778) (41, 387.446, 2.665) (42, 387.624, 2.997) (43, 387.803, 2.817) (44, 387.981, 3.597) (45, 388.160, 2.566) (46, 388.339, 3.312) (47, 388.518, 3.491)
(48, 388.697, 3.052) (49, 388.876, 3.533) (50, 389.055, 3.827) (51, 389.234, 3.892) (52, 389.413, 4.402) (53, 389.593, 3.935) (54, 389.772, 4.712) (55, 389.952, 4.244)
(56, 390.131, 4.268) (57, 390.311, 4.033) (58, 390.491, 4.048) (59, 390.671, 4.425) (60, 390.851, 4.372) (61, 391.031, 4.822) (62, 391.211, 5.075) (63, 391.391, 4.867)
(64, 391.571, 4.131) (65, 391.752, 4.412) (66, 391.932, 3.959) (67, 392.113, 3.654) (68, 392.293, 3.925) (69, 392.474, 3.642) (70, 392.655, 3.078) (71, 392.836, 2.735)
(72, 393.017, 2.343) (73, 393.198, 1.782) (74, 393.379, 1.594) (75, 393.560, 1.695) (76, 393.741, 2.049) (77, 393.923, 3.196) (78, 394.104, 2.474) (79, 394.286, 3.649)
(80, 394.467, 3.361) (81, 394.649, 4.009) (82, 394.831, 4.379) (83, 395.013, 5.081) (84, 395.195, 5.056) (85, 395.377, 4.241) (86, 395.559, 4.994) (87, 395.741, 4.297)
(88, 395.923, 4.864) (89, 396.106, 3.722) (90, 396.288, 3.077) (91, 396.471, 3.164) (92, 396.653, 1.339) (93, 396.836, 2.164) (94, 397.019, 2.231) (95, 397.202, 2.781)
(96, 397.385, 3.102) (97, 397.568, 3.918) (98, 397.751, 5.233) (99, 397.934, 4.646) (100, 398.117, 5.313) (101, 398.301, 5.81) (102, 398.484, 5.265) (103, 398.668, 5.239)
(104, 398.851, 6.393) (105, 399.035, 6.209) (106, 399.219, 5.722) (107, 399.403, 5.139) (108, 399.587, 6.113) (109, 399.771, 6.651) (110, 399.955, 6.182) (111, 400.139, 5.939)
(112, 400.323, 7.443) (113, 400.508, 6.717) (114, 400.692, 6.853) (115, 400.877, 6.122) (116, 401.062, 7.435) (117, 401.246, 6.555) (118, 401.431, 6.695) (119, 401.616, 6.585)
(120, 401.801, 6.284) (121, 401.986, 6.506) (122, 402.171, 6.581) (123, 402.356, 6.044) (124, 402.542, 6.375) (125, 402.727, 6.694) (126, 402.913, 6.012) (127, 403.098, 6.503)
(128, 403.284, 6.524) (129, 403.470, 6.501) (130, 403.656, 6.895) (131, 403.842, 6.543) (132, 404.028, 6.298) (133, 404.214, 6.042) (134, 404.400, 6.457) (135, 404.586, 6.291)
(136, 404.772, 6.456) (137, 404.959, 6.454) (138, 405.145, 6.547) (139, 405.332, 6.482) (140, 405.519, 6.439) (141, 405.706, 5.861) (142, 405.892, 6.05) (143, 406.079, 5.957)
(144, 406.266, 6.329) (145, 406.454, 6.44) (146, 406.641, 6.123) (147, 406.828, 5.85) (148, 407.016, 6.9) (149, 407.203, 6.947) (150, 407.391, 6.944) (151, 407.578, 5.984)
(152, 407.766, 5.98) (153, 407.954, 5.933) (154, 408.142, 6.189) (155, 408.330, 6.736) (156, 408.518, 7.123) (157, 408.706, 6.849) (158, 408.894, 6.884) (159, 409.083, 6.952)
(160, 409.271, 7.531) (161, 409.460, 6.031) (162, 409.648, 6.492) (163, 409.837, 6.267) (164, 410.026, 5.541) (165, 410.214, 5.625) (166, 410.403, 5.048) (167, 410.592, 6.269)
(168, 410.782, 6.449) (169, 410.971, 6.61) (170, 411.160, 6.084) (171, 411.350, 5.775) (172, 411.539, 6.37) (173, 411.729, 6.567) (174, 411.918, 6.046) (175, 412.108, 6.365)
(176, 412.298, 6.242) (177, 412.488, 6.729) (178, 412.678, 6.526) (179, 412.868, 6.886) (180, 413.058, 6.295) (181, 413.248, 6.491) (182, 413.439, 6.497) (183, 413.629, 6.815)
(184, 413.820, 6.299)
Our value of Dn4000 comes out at 2.0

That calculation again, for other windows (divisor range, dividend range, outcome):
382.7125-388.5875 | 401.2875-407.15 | 2.47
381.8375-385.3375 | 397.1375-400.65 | 2.21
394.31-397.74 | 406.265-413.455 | 1.85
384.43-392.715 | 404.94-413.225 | 1.99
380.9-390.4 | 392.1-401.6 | 1.51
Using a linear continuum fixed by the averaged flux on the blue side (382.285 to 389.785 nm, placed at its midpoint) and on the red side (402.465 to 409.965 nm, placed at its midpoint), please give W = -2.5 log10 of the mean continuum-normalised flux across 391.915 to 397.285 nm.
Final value 0.33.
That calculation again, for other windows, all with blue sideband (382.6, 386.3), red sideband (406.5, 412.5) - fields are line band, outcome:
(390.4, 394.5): 0.12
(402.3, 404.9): -0.17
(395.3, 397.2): 0.29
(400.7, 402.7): -0.24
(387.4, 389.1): 0.03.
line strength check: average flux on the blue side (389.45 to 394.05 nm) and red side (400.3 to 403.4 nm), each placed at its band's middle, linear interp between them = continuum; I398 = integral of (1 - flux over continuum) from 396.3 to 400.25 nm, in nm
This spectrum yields 0.66 nm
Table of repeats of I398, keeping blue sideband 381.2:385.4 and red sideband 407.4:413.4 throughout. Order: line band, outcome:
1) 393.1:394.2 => 0.54 nm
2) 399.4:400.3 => -0.22 nm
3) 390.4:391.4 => -0.20 nm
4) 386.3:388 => 0.18 nm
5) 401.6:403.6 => -0.41 nm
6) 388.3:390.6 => -0.19 nm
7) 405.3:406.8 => -0.10 nm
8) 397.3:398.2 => 0.05 nm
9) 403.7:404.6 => -0.13 nm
